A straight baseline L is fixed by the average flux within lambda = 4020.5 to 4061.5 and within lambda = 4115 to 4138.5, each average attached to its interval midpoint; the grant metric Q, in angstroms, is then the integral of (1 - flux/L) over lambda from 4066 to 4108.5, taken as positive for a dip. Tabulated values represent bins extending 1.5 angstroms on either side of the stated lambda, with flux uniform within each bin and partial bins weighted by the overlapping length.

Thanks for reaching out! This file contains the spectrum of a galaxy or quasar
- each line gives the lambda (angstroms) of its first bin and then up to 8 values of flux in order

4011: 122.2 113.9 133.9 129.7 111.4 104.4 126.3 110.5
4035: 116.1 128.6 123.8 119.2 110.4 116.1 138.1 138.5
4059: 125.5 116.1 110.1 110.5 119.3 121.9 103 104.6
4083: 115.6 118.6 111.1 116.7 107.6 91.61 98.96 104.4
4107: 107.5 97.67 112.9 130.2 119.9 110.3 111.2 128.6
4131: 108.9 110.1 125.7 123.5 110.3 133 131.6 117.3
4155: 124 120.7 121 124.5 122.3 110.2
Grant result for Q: 3.5 angstroms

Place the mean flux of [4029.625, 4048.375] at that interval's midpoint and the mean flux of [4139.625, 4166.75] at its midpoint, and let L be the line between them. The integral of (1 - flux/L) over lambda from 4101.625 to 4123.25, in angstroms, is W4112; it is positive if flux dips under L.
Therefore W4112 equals 1.8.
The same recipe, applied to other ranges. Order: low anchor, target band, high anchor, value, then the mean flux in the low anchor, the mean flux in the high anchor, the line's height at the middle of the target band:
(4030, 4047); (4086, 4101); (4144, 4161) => 1.8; 119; 124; 122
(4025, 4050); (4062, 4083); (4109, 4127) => 0.7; 118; 115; 116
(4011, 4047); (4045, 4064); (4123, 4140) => -0.7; 120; 117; 119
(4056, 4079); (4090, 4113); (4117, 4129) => 2.5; 116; 118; 117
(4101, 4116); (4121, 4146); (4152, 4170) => -0.7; 107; 121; 114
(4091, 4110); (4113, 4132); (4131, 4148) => -0.9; 104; 120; 113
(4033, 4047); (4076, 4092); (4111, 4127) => 0.9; 120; 117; 118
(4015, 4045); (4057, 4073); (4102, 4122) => -0.1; 120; 112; 117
